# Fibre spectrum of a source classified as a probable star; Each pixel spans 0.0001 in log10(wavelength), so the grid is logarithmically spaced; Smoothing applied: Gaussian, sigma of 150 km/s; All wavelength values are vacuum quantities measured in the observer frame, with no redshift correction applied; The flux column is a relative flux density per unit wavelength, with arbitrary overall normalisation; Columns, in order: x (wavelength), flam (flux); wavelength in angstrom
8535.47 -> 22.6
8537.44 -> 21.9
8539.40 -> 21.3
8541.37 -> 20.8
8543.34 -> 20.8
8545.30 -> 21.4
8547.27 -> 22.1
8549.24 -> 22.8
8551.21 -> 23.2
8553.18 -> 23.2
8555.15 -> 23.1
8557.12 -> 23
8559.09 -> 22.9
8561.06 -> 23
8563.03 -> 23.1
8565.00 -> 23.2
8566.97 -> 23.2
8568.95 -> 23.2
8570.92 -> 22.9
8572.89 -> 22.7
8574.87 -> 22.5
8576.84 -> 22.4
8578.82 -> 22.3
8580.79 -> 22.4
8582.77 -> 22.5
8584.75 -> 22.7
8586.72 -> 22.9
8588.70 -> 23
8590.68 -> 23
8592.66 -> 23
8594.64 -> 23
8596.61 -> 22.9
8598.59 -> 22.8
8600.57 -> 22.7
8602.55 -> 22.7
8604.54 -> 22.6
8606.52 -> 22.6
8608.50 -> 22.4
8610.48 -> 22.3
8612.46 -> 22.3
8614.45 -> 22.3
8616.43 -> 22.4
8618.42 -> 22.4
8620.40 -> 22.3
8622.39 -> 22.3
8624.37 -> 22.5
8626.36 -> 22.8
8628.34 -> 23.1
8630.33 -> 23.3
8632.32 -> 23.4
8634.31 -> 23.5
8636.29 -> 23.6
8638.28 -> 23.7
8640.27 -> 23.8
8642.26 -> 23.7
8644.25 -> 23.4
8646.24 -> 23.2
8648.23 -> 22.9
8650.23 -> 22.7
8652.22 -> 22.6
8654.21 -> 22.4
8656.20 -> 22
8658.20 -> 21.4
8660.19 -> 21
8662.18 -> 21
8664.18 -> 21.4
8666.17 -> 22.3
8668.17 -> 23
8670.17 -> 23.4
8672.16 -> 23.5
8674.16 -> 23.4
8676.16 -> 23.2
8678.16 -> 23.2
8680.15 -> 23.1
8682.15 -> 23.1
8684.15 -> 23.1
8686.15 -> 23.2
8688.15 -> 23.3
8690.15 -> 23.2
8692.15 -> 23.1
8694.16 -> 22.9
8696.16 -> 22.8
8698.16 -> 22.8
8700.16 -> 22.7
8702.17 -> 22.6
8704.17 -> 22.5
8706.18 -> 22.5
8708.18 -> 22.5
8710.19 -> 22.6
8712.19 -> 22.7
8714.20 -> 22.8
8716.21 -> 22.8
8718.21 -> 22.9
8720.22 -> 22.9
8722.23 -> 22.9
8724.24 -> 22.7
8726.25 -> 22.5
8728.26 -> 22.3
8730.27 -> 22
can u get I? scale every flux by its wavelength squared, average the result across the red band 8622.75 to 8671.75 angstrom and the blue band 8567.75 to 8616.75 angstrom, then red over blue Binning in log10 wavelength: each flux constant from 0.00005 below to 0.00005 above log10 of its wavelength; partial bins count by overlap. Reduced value 1.0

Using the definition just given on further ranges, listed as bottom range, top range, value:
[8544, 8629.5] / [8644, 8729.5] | 1.02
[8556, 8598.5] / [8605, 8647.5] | 1.01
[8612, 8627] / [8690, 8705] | 1.04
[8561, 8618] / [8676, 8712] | 1.03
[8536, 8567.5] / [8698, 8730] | 1.05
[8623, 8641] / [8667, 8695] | 1.01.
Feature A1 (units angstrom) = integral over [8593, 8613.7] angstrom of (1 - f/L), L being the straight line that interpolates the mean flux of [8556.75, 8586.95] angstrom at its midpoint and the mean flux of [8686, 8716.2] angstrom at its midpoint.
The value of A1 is 0.1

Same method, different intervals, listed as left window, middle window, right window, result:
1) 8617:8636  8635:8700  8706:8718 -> -0.2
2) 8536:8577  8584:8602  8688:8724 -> -0.2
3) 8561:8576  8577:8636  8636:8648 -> 1.4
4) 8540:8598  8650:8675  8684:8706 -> 0.6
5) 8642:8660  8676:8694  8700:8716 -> -0.4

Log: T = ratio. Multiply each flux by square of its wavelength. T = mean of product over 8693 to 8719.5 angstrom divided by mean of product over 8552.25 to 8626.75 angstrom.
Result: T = 1.03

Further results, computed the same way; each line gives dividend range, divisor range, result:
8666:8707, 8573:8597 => 1.04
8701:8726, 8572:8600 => 1.03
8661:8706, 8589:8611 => 1.02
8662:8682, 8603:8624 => 1.03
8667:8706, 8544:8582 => 1.04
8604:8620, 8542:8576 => 1.00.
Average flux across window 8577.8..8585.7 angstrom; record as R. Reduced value 22.5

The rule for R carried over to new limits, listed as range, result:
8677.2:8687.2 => 23.2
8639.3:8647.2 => 23.5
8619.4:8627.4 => 22.5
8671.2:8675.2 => 23.4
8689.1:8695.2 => 23.1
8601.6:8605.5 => 22.6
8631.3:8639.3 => 23.6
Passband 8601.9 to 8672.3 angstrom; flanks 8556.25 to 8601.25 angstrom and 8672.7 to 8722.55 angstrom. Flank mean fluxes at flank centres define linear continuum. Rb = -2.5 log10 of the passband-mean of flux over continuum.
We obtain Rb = 0.01 mag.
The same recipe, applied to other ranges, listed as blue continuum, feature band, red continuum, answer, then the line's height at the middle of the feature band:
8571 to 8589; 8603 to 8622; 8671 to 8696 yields 0.02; 22.8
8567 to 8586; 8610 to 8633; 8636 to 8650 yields 0.03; 23.2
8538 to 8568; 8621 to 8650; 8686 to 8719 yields -0.03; 22.7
